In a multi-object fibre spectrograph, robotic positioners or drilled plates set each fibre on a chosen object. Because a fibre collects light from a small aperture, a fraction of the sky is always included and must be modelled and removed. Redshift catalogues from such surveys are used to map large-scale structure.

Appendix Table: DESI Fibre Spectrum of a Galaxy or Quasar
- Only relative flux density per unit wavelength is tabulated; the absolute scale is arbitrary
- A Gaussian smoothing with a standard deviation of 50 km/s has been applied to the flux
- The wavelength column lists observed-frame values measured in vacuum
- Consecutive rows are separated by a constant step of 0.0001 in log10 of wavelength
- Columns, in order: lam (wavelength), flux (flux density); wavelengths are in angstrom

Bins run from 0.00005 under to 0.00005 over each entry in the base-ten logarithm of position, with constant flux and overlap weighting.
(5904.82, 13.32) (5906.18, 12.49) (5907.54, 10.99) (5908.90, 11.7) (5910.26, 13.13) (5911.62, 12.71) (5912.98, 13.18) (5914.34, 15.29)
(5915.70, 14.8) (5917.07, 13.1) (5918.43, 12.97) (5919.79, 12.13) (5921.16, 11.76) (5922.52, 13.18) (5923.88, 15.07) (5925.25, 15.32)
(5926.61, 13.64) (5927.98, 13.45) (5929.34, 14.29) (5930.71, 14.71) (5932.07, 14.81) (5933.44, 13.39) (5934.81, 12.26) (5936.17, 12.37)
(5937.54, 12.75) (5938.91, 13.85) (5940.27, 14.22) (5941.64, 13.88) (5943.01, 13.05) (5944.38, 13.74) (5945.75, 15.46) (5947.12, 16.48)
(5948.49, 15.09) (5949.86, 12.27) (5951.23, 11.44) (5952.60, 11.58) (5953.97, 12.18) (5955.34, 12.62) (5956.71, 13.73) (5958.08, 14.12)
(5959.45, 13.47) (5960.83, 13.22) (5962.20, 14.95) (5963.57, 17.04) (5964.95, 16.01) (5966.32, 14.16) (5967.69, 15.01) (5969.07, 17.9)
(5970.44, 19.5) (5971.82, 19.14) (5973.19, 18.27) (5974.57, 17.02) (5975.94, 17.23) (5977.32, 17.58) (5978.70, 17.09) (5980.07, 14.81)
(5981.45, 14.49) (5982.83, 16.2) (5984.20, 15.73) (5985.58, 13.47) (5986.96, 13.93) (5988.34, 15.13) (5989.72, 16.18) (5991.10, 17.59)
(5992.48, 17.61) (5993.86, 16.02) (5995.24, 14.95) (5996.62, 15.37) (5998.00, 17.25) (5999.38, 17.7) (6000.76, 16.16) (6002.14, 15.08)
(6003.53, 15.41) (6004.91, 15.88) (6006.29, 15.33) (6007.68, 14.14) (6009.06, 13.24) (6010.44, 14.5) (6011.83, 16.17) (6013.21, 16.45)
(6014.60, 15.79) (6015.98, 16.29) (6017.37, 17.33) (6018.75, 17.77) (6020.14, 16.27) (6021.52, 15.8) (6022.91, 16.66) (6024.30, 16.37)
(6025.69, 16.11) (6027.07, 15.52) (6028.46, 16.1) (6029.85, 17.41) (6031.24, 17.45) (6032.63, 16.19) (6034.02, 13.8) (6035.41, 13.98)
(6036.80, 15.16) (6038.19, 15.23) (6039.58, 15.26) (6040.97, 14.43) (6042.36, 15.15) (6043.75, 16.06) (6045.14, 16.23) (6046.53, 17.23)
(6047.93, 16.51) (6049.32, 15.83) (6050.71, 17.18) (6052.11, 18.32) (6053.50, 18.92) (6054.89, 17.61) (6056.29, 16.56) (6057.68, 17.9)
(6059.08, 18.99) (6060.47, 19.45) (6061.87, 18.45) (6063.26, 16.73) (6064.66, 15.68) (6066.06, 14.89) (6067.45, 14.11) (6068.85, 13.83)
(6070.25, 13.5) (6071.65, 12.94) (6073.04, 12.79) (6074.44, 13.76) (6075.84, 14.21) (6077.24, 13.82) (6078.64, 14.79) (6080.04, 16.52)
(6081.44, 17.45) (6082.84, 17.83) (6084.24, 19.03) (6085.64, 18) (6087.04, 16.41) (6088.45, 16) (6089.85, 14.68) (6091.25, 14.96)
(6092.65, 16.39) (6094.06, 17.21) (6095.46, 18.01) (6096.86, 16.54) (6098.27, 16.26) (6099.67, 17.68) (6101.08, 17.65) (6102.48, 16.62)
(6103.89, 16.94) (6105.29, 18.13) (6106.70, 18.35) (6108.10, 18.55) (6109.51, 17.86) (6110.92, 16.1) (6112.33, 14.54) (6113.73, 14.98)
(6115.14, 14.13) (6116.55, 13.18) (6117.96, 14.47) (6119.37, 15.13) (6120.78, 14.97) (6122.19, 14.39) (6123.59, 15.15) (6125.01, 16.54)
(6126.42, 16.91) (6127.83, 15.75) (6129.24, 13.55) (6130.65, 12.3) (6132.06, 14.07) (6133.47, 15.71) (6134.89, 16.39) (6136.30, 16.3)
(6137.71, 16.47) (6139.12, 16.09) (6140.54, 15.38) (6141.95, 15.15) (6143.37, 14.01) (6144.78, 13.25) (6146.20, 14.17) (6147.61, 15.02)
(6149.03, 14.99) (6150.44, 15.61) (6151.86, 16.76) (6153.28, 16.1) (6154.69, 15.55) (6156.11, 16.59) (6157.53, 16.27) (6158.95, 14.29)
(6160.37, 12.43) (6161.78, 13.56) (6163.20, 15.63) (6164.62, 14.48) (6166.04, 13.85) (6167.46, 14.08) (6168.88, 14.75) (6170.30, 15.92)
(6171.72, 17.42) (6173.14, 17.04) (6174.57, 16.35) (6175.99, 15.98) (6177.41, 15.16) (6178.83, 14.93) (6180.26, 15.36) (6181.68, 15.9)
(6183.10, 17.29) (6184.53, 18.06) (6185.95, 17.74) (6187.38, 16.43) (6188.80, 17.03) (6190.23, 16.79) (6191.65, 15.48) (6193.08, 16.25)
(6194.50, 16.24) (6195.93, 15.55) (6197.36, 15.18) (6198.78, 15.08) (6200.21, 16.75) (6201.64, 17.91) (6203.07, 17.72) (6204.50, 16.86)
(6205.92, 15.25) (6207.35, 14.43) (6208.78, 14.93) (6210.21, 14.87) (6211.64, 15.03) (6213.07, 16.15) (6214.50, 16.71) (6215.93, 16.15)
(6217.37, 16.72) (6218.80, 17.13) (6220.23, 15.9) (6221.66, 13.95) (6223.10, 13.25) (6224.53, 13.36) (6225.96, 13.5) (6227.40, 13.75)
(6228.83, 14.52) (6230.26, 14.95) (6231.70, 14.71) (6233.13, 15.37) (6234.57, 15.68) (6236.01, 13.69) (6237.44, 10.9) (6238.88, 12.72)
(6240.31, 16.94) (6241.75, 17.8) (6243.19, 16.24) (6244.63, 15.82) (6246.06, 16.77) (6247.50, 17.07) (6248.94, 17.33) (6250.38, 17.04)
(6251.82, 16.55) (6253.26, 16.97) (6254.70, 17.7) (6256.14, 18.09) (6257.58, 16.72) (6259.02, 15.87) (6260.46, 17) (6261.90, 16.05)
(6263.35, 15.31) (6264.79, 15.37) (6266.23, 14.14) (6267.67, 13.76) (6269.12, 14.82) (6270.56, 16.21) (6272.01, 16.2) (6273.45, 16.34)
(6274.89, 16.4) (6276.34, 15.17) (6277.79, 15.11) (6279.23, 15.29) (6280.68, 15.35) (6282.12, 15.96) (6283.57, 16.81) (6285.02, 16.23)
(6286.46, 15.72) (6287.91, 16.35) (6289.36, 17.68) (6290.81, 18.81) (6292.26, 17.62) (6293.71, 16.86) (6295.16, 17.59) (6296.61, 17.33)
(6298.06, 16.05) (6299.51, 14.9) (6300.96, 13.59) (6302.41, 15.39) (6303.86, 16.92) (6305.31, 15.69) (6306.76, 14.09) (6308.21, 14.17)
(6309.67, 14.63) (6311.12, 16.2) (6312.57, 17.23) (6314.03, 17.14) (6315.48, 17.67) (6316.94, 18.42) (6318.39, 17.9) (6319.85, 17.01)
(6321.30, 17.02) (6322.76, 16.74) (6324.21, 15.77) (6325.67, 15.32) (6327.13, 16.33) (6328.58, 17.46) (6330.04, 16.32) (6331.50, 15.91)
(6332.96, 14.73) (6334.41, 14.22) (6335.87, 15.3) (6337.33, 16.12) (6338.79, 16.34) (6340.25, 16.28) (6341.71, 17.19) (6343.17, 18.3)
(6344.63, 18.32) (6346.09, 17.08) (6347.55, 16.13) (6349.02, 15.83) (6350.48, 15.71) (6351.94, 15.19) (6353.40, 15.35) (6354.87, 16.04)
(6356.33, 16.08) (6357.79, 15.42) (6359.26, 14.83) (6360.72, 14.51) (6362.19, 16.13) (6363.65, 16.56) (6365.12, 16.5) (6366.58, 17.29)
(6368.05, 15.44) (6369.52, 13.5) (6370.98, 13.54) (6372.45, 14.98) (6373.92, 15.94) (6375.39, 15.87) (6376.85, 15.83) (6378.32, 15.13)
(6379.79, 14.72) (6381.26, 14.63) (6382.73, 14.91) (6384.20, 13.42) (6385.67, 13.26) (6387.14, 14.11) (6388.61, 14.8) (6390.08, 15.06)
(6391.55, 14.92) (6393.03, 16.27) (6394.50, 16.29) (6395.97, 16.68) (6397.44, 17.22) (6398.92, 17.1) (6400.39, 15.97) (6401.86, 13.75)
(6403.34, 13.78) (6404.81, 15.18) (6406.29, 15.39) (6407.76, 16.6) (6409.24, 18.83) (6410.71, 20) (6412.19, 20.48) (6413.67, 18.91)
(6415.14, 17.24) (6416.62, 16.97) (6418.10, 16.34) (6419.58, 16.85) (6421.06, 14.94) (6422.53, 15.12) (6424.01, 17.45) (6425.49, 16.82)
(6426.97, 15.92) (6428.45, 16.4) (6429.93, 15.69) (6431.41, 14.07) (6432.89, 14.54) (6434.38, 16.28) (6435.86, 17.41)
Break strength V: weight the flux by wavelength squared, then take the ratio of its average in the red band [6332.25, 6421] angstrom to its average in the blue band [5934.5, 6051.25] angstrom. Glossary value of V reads 1.17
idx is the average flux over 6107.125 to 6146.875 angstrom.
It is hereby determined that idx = 15.2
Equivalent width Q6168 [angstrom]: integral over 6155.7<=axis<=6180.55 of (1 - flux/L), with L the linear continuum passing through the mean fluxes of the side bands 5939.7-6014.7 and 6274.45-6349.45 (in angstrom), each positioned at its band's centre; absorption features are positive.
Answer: 1.05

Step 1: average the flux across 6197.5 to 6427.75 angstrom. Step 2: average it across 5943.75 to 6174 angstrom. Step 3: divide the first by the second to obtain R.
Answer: 1.0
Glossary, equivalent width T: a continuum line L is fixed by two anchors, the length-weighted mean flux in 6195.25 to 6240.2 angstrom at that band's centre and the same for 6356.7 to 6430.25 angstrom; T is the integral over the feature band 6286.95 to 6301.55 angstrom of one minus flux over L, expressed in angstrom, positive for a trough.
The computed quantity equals -1.2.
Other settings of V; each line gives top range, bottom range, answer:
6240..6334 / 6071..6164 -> 1.10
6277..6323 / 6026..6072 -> 1.10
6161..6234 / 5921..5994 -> 1.14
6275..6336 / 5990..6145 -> 1.10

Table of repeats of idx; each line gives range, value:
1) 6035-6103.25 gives 16.2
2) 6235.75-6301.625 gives 16.1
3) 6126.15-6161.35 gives 15.1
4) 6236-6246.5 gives 15.2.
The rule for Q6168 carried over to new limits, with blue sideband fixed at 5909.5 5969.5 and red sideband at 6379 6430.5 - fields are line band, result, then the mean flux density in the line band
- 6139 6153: -0.2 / 15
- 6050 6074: -3.2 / 16.3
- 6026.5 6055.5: -3.7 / 16.2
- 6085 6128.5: -4.7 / 16.2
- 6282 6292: -0.9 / 16.9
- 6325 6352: -0.9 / 16.2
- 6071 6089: -1.4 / 15.7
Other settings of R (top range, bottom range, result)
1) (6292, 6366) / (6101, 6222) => 1.03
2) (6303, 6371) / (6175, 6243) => 1.03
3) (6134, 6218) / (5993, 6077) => 0.99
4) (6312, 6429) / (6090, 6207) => 1.02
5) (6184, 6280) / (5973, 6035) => 0.99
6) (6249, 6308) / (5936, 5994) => 1.07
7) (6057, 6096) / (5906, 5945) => 1.19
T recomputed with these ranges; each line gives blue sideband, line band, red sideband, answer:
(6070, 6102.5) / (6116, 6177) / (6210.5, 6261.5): 2.6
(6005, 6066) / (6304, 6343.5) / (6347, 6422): -0.9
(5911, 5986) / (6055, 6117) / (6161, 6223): -3.8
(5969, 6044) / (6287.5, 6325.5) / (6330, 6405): -2.0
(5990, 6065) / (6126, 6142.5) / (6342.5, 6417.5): 0.9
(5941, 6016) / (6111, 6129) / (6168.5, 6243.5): 0.6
